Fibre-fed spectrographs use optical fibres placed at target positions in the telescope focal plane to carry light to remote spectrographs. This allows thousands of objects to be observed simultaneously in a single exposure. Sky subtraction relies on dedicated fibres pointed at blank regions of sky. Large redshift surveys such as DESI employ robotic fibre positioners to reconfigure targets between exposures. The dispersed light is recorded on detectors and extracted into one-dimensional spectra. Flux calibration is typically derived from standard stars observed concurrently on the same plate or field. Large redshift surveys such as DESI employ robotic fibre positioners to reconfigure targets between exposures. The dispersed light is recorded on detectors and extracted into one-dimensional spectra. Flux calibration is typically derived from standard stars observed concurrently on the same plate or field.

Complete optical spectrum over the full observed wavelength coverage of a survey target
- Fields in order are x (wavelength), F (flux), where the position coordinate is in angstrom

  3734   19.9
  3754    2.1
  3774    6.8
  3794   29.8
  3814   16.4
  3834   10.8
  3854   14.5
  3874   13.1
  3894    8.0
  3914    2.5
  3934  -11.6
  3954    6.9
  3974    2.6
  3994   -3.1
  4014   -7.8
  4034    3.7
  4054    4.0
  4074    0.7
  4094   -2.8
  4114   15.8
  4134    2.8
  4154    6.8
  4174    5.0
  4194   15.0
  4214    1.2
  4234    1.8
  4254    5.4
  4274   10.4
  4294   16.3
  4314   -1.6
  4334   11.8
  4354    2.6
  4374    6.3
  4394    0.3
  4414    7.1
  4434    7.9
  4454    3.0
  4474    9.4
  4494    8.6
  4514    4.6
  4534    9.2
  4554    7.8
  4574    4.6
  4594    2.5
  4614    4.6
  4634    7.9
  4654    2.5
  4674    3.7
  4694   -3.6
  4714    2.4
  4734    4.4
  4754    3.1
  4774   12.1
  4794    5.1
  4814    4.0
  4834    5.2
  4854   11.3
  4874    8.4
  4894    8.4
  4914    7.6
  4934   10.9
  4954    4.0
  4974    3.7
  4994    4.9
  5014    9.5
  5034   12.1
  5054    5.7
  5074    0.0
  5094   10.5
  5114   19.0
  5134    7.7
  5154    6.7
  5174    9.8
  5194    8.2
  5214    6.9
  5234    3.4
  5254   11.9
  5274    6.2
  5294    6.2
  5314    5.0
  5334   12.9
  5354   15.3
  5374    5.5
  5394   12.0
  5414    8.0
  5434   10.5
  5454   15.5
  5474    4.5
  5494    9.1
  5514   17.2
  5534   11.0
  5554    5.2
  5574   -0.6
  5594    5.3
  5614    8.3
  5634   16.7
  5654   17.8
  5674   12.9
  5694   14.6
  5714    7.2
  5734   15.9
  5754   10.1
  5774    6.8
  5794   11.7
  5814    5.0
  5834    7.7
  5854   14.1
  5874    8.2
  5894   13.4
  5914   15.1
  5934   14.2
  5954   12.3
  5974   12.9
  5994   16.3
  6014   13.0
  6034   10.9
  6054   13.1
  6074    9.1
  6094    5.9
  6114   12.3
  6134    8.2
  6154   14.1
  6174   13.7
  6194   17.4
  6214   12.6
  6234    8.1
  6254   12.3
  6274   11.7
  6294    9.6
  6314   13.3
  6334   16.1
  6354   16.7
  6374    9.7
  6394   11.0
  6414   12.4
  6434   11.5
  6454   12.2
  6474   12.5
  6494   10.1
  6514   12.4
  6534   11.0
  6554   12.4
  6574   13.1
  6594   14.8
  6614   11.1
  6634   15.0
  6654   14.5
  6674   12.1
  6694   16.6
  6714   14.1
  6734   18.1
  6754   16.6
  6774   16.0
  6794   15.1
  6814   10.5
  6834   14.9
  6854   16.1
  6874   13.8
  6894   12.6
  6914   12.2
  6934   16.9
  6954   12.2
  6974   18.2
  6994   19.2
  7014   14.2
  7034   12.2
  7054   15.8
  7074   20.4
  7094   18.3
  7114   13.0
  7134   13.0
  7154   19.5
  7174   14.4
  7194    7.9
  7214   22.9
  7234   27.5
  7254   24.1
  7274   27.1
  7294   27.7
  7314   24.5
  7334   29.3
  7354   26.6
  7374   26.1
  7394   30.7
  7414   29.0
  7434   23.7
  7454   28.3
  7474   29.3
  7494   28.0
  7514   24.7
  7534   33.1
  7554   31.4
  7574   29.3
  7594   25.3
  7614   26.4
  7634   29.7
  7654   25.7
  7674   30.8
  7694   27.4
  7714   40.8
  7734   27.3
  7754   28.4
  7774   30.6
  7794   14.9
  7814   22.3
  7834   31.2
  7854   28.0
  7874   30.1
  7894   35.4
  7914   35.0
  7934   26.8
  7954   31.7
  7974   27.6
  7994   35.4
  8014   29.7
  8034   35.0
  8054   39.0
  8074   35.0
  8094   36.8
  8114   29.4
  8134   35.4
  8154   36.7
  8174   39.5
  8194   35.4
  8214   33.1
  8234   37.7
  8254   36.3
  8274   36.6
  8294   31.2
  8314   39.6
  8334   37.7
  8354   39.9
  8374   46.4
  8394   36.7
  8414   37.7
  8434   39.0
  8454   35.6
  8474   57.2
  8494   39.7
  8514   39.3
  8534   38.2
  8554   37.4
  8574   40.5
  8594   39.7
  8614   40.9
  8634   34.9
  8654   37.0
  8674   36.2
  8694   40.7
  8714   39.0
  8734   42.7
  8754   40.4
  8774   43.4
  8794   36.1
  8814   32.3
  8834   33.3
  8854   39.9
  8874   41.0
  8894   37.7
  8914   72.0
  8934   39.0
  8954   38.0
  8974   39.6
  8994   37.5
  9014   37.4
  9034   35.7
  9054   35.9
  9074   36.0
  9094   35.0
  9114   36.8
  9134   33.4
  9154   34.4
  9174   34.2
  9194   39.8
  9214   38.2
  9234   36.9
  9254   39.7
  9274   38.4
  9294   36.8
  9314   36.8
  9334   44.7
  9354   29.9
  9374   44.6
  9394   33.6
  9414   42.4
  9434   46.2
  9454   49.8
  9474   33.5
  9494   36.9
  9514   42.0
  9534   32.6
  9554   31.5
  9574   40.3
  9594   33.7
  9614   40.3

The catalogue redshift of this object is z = 0.810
